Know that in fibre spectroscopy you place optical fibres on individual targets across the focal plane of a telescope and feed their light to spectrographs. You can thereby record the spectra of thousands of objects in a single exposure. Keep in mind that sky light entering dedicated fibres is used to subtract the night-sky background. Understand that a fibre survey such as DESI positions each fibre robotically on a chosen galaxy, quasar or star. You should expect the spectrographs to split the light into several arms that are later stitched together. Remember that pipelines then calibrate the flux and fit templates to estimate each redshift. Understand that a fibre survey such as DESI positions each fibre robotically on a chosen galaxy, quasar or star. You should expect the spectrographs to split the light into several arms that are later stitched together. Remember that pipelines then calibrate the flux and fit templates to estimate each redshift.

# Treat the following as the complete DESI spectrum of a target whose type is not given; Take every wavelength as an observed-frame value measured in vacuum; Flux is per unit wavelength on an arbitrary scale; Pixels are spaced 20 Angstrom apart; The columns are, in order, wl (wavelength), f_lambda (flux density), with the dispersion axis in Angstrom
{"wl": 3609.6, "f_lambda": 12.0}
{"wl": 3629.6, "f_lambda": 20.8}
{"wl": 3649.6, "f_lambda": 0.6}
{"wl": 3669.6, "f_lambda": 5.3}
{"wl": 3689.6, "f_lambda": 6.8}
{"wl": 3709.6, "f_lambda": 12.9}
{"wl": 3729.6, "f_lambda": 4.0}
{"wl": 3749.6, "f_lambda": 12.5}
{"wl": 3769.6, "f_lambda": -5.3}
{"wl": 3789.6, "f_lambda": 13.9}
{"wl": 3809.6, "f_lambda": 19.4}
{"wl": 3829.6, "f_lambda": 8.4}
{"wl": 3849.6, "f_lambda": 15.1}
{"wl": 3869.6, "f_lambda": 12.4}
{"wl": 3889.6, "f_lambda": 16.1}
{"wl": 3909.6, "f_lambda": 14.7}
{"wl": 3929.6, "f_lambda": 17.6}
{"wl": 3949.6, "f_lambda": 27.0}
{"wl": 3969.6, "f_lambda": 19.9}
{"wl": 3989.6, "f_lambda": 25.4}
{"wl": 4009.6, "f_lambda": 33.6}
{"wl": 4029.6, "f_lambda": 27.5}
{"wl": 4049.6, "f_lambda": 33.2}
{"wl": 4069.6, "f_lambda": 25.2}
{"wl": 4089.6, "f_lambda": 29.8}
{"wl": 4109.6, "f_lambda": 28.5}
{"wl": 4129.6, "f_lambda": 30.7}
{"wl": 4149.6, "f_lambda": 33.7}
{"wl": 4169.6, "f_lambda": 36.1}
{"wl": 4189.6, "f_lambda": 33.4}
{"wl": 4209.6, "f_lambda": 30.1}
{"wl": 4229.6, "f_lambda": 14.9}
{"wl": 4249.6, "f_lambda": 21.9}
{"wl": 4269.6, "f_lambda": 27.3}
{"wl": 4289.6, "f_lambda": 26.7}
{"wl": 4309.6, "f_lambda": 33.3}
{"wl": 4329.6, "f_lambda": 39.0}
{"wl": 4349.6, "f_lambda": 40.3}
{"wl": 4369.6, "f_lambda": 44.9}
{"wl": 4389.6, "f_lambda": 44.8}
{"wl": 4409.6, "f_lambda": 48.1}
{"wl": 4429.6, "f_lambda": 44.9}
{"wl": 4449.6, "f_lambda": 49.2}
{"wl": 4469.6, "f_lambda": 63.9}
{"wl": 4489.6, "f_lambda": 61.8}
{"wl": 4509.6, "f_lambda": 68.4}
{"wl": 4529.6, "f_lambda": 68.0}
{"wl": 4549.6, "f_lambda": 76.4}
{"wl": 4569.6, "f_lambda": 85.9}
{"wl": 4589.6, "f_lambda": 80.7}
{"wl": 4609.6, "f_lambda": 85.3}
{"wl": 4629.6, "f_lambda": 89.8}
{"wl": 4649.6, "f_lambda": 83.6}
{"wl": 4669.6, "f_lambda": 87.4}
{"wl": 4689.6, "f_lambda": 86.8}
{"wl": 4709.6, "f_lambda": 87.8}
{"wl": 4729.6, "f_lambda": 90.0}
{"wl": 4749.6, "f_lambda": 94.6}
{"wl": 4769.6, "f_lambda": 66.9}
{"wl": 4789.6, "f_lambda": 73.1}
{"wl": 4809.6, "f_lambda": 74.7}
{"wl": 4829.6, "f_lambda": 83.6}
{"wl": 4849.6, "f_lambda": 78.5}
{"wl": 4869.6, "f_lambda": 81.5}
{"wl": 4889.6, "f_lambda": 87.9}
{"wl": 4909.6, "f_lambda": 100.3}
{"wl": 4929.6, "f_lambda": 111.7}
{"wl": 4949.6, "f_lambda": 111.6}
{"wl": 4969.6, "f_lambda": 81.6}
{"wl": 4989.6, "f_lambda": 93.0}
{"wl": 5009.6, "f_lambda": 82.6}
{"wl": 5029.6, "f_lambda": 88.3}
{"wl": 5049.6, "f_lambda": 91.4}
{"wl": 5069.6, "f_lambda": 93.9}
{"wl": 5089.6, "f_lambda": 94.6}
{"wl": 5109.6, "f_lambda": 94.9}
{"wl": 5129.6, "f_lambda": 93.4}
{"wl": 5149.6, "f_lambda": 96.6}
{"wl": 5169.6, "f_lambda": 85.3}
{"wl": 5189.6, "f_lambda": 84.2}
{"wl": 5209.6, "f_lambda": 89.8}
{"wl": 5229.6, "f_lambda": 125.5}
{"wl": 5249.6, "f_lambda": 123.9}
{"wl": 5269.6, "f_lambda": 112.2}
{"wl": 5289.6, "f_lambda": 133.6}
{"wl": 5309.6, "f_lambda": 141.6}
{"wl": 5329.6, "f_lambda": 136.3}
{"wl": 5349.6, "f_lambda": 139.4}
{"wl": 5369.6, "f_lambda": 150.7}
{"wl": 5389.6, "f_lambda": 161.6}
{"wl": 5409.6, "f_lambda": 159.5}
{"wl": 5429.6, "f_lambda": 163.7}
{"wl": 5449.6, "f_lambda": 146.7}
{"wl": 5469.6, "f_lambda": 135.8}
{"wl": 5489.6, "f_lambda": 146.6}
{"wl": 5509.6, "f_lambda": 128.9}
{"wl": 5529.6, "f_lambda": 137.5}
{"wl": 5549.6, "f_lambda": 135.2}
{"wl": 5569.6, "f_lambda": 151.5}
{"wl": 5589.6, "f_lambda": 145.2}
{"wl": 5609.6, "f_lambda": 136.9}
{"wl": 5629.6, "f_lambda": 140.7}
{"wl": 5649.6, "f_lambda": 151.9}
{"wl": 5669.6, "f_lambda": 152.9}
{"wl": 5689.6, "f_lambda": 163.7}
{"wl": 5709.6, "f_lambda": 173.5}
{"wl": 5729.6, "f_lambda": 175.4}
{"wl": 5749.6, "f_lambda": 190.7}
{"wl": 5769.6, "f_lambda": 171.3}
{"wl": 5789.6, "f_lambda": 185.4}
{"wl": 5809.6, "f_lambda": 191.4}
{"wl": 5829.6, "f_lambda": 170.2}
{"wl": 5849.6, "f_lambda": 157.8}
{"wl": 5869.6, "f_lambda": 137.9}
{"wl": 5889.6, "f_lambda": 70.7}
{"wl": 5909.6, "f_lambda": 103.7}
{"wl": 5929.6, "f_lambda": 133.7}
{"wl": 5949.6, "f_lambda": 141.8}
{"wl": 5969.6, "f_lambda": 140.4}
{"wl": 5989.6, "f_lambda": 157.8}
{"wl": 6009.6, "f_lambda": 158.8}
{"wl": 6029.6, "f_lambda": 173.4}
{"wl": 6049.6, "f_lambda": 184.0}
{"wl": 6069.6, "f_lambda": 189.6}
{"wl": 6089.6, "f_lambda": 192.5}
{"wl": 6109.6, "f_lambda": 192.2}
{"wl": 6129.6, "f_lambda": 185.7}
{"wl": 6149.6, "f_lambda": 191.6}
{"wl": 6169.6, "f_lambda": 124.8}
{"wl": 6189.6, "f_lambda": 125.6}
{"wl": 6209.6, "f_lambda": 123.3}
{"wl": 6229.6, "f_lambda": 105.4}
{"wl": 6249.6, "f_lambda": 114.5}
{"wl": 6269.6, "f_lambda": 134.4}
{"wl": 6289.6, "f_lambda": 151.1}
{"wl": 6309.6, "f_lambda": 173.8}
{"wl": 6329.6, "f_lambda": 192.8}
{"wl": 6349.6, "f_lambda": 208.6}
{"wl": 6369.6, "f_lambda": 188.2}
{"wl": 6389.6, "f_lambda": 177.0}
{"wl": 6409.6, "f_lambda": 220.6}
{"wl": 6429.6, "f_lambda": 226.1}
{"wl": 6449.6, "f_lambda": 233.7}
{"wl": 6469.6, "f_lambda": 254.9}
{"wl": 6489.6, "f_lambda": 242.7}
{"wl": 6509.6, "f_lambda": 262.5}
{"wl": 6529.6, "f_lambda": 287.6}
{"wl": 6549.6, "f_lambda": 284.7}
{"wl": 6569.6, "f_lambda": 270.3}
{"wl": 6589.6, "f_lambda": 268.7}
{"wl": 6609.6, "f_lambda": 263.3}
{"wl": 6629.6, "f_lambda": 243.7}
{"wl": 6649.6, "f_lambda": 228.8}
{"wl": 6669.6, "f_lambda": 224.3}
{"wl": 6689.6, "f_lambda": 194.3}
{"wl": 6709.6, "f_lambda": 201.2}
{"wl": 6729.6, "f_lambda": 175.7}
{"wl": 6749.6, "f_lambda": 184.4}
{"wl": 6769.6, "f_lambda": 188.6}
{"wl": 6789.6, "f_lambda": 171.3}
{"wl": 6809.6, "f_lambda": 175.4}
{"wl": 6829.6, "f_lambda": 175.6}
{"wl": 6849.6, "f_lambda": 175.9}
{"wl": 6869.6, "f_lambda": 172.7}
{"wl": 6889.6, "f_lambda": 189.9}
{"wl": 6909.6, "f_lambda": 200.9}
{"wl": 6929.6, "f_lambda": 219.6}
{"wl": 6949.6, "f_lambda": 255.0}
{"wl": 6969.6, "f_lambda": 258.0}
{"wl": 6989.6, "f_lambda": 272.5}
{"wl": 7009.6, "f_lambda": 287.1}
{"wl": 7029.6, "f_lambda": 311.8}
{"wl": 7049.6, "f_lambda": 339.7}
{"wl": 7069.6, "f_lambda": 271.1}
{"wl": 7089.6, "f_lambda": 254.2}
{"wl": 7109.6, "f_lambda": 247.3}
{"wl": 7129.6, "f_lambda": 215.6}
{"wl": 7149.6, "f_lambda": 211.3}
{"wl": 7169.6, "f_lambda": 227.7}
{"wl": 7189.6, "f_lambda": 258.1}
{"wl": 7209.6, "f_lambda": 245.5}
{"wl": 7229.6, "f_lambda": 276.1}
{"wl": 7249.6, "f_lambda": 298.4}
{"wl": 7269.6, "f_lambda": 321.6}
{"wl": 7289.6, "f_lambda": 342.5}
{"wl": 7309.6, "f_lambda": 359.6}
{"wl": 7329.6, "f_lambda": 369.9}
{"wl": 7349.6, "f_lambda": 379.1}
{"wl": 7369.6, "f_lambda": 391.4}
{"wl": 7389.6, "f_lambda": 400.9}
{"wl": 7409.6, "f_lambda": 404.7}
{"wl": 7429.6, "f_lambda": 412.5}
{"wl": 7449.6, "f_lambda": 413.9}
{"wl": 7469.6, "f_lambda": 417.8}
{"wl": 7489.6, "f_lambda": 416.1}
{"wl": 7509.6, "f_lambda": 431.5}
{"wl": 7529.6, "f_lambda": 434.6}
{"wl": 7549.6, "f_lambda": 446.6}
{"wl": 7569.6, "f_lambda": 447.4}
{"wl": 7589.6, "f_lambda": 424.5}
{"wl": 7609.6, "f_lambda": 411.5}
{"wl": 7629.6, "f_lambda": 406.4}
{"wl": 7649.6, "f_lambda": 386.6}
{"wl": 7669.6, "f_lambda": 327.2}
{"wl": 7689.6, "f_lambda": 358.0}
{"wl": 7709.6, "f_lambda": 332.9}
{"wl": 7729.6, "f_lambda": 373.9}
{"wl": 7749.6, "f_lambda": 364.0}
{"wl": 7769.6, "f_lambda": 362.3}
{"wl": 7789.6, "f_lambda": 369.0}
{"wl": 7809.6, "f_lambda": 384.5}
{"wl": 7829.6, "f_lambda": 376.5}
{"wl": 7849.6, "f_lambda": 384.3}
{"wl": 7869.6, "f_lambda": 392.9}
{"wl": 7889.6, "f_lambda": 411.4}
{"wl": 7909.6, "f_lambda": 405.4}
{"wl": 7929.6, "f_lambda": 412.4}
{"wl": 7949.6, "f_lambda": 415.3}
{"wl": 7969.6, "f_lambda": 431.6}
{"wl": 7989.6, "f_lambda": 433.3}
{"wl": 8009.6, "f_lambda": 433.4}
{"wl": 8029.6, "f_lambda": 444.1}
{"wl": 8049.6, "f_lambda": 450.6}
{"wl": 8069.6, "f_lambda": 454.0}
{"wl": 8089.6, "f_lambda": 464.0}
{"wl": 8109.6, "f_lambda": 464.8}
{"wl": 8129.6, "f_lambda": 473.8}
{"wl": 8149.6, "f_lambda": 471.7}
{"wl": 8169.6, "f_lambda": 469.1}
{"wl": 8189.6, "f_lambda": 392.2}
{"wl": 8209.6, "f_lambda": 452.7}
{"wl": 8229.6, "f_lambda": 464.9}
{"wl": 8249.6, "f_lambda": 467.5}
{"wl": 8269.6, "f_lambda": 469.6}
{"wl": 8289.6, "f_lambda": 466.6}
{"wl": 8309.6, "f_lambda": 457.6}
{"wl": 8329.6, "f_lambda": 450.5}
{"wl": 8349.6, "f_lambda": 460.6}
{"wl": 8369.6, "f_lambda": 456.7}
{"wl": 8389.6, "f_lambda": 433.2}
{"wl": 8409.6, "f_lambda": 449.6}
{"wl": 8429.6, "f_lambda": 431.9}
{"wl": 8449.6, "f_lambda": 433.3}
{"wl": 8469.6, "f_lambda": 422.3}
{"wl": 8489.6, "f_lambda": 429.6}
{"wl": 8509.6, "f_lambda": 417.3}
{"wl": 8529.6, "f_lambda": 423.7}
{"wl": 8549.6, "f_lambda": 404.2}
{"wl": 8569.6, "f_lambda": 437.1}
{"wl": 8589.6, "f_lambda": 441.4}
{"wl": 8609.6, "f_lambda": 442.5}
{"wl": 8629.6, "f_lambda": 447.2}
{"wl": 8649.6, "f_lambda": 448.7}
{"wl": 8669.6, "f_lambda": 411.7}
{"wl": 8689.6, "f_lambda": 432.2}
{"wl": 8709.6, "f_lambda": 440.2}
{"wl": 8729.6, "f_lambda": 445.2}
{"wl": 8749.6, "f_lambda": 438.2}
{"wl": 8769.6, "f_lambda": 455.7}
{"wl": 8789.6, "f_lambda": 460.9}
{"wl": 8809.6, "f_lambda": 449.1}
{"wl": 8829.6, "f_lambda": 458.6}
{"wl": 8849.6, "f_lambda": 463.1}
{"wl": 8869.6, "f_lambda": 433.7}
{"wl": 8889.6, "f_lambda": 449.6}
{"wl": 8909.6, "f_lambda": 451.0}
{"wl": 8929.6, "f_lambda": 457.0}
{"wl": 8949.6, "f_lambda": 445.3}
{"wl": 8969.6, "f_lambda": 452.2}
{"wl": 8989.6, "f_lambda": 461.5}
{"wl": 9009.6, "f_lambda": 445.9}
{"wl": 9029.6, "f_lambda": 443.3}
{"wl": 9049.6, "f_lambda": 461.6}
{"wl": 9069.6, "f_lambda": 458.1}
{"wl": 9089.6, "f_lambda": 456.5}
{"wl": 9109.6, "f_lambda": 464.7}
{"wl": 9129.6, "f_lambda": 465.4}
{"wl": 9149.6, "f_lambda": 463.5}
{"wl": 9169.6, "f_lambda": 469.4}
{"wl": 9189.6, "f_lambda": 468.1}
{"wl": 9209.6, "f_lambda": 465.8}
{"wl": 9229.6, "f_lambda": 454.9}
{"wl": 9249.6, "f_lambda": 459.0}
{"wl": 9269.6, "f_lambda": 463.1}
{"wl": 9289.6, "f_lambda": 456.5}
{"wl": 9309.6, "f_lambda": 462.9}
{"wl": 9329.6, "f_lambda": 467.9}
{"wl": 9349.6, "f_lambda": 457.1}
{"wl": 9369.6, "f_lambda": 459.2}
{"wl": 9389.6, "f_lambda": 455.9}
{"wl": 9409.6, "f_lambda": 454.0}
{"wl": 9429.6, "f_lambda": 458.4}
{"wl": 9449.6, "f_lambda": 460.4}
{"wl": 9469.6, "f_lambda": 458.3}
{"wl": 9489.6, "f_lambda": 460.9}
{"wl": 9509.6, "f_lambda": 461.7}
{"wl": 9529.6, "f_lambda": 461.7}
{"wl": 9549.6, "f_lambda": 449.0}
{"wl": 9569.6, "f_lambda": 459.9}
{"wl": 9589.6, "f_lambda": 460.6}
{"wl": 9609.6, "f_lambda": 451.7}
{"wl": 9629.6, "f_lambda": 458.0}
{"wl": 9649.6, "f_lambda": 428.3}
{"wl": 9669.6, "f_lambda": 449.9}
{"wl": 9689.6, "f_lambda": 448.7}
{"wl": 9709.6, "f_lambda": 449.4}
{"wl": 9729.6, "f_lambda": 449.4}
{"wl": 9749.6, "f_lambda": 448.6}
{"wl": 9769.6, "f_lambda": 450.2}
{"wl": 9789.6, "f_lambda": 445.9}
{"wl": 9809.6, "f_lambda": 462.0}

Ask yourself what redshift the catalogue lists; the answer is 0.00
